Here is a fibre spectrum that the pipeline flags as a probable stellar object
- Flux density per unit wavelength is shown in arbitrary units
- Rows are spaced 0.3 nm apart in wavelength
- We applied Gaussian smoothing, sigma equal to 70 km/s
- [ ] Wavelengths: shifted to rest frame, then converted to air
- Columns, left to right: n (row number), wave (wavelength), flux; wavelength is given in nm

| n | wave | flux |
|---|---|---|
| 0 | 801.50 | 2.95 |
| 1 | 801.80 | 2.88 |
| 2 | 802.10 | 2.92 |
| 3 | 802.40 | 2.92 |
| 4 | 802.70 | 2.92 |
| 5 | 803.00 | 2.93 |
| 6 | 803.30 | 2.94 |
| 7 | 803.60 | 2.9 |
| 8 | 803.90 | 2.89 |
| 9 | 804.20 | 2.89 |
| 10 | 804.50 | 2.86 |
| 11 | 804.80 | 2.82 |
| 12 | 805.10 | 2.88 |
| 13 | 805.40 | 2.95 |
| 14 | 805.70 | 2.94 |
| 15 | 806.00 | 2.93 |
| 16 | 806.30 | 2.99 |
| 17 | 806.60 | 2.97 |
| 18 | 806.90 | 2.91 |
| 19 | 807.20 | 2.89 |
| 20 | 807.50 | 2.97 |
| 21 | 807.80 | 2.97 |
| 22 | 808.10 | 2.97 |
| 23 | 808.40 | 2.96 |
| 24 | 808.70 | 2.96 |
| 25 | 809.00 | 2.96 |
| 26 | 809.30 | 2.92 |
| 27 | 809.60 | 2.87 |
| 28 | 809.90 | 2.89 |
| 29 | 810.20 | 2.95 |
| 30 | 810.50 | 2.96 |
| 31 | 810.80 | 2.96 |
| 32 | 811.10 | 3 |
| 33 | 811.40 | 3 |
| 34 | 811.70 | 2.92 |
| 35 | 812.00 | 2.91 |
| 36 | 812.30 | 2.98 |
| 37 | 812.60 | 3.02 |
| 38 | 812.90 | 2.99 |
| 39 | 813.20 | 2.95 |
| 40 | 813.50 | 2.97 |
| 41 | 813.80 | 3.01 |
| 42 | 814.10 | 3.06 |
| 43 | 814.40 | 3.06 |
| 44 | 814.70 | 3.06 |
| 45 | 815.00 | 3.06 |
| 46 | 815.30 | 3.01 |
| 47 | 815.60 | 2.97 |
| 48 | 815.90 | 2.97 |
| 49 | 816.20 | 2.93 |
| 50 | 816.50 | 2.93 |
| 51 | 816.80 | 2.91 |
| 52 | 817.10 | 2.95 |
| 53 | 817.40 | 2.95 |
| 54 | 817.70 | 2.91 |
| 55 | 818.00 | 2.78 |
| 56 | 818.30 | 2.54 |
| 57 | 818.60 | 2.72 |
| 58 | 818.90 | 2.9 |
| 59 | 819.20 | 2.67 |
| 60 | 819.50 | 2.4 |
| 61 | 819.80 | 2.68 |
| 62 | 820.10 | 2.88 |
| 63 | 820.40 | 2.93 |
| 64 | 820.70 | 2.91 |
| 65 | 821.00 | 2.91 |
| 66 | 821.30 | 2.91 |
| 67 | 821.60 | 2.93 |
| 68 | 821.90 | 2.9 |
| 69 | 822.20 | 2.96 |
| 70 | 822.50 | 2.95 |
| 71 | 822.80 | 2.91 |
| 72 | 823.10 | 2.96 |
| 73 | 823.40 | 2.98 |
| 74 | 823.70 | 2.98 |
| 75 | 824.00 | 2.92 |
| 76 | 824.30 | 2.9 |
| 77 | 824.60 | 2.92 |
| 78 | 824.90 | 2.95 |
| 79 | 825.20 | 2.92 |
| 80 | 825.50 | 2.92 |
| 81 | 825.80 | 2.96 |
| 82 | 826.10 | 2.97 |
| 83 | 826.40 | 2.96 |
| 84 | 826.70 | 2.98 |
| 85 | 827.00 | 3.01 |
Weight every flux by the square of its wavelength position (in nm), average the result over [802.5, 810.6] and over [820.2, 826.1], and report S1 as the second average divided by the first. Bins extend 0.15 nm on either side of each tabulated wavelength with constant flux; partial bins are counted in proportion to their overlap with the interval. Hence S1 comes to 1.04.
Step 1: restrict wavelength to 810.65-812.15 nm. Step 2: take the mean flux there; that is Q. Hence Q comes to 2.96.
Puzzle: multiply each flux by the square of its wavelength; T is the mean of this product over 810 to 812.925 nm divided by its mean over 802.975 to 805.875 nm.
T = 1.04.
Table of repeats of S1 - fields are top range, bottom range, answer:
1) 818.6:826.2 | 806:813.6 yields 1.01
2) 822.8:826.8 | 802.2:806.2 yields 1.07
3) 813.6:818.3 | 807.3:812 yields 1.02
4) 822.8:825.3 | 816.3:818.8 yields 1.05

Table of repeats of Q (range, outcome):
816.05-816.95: 2.92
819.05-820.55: 2.71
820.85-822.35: 2.92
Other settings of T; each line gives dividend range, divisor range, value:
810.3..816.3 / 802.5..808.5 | 1.04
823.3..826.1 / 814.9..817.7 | 1.01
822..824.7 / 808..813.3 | 1.03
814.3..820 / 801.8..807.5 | 1.01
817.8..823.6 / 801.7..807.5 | 1.01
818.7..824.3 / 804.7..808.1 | 1.02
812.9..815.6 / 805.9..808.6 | 1.04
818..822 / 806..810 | 0.98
